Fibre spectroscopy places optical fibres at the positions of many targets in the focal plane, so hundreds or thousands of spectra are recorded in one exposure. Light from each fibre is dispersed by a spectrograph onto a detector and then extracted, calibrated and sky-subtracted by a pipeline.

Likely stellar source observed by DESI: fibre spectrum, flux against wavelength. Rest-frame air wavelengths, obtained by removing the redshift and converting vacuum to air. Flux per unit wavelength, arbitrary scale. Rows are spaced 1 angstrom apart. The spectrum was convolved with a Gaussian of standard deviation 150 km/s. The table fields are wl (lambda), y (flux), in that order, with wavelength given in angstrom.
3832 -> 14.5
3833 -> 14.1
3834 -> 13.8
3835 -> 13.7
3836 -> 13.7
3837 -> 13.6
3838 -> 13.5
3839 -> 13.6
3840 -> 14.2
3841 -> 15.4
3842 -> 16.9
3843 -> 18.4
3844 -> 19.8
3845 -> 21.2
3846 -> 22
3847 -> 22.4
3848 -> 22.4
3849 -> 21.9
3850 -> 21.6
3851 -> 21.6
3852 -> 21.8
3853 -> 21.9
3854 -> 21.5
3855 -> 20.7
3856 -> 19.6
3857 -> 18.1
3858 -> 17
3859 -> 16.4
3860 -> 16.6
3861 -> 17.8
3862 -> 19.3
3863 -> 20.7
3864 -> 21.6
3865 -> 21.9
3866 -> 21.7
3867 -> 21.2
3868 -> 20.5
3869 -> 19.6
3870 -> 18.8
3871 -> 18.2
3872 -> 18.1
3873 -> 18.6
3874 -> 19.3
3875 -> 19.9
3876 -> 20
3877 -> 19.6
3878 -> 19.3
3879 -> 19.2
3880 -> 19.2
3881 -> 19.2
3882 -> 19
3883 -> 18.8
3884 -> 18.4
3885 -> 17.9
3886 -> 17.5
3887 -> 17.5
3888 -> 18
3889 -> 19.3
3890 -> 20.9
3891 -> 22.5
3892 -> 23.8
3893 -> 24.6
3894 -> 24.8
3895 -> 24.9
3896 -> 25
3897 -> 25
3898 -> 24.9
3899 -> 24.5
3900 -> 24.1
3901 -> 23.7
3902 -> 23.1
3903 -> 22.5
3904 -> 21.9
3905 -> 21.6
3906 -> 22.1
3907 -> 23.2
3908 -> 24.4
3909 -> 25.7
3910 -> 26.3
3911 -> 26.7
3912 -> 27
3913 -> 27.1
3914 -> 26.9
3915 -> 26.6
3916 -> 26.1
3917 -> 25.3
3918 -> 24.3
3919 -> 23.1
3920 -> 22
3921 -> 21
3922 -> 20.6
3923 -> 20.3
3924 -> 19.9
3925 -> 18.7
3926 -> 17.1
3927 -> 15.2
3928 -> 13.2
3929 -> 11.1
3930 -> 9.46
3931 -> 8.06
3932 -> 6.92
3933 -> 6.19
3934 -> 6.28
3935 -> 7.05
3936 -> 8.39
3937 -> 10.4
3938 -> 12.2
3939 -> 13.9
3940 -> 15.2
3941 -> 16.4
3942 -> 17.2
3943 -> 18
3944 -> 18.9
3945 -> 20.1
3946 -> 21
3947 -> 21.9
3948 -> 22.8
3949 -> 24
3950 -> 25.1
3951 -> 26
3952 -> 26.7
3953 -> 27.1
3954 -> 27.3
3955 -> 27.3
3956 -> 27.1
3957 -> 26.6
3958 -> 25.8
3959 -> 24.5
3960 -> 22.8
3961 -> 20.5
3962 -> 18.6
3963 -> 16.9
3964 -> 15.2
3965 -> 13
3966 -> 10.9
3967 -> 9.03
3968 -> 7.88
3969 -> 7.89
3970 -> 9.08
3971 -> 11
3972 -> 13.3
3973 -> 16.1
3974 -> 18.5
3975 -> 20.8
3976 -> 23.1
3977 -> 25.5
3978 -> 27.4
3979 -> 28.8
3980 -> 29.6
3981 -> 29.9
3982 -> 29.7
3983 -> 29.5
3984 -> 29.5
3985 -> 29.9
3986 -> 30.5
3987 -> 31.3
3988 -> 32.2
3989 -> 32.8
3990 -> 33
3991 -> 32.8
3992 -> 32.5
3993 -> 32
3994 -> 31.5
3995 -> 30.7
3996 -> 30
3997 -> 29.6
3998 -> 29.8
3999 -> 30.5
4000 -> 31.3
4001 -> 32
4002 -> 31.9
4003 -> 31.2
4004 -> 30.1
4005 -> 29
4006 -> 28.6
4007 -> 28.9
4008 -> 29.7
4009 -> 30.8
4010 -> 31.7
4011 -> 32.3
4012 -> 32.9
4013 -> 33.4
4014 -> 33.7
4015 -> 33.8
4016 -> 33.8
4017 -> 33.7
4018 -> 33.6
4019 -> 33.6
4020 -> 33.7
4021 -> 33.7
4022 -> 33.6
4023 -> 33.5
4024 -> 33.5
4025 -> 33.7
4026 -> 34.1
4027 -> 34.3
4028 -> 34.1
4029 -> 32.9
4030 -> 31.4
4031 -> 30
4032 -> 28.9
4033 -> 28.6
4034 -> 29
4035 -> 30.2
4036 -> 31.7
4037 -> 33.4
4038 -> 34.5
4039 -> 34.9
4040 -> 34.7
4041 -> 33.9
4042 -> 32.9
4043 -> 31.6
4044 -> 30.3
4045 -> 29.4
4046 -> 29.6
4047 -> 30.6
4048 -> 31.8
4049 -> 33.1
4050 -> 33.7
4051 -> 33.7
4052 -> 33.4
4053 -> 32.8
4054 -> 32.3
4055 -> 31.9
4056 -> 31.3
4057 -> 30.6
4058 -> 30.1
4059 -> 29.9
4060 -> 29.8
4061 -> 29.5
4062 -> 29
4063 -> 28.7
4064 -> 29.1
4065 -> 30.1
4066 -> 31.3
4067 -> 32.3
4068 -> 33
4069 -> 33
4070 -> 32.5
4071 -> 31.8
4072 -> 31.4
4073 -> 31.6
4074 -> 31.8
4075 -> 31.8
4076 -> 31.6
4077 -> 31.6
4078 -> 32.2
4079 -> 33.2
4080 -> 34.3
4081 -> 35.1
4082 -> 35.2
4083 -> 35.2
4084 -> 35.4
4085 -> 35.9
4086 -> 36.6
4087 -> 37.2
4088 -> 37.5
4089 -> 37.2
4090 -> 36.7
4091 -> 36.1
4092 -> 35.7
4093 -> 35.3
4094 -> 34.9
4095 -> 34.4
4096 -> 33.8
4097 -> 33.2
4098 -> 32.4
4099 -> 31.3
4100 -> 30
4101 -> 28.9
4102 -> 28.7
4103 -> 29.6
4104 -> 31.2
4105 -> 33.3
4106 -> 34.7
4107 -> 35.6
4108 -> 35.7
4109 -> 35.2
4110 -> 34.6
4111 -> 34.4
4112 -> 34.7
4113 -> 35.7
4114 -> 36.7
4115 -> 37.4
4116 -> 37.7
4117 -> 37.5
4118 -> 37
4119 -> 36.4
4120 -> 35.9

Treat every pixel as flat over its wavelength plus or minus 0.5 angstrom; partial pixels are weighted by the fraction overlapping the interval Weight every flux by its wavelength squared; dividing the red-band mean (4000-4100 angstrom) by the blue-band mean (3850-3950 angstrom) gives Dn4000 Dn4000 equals 1.8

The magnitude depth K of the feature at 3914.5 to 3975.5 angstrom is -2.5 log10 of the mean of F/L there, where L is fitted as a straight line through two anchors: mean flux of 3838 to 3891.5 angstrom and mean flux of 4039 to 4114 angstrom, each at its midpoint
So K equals 0.34 mag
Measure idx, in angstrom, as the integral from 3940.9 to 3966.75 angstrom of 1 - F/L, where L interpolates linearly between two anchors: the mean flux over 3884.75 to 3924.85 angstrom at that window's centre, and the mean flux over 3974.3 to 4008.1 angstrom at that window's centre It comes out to 5.1 angstrom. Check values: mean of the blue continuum 23.2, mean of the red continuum 29.8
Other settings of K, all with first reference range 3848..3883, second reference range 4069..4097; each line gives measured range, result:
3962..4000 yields 0.149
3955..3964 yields 0.149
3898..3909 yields -0.048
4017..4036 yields -0.066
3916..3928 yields 0.143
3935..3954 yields 0.300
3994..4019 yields -0.081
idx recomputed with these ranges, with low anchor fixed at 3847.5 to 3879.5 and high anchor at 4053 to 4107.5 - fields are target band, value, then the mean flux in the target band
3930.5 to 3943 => 6.9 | 11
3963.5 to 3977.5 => 6.3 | 14.4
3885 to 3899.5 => -0.4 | 22.2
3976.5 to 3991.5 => -1.7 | 30.2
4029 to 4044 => -0.8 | 31.8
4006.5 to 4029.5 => -3.1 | 33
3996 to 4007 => -0.9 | 30.3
